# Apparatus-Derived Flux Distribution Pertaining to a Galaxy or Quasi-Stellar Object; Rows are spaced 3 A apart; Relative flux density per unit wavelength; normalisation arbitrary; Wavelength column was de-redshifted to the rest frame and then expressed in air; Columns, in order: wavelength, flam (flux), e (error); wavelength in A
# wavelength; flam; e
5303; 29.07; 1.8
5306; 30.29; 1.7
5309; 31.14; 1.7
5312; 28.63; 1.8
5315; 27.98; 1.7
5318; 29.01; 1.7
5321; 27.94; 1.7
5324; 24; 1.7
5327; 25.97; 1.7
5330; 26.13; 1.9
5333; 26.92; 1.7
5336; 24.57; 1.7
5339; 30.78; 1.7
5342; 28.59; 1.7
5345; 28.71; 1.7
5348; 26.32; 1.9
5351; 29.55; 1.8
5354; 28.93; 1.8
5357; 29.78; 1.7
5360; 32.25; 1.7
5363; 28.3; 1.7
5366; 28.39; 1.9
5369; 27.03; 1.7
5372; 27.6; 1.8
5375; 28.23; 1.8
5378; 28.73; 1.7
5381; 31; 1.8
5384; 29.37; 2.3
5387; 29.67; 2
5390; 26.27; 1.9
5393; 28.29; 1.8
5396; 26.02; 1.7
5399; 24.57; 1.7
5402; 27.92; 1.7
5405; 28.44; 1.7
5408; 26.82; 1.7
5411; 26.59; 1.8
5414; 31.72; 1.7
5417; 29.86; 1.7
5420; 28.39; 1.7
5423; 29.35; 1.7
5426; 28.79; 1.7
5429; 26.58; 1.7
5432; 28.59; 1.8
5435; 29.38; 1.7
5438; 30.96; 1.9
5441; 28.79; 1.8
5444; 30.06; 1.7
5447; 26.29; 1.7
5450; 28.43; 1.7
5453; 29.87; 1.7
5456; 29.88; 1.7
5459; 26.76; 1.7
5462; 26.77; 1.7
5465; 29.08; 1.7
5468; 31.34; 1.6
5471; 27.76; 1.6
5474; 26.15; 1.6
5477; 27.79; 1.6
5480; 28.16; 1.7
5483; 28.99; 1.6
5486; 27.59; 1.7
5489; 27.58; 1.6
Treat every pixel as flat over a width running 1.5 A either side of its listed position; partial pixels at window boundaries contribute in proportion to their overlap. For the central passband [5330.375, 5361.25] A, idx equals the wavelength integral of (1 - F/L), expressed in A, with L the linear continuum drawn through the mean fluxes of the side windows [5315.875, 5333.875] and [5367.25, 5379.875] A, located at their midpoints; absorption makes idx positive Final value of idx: -1.4 A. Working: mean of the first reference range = 26.7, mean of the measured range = 28.5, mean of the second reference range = 28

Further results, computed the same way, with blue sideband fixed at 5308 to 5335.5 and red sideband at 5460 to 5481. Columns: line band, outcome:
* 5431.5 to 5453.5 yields -0.8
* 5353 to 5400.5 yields -1.3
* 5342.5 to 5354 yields -0.3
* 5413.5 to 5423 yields -0.6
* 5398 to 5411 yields 0.4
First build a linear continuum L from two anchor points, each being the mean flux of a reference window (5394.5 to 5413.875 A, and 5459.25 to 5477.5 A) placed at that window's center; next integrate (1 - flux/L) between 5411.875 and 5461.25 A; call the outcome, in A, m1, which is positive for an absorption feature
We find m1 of -2.4 A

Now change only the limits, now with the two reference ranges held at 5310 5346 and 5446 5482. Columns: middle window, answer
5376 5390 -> -0.75 A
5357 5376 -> -0.72 A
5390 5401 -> 0.59 A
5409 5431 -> -0.57 A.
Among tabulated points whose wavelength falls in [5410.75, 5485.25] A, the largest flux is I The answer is 31.72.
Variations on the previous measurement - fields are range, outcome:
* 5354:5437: 32.25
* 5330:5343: 30.78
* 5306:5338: 31.14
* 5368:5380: 28.73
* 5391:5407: 28.44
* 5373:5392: 31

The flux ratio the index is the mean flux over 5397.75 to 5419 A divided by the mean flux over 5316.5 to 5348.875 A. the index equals 1.03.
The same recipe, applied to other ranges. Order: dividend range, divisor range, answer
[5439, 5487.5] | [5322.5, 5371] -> 1.02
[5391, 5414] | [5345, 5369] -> 0.94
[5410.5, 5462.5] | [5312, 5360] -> 1.03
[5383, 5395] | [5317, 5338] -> 1.07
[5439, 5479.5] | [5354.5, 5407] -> 1.00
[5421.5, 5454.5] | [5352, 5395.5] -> 1.00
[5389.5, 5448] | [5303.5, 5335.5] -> 1.02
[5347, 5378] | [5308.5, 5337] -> 1.06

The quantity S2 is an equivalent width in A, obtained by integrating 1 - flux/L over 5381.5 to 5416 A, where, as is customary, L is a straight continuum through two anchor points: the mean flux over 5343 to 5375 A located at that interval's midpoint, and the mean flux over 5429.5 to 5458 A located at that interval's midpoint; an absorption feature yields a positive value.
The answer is 1.1 A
